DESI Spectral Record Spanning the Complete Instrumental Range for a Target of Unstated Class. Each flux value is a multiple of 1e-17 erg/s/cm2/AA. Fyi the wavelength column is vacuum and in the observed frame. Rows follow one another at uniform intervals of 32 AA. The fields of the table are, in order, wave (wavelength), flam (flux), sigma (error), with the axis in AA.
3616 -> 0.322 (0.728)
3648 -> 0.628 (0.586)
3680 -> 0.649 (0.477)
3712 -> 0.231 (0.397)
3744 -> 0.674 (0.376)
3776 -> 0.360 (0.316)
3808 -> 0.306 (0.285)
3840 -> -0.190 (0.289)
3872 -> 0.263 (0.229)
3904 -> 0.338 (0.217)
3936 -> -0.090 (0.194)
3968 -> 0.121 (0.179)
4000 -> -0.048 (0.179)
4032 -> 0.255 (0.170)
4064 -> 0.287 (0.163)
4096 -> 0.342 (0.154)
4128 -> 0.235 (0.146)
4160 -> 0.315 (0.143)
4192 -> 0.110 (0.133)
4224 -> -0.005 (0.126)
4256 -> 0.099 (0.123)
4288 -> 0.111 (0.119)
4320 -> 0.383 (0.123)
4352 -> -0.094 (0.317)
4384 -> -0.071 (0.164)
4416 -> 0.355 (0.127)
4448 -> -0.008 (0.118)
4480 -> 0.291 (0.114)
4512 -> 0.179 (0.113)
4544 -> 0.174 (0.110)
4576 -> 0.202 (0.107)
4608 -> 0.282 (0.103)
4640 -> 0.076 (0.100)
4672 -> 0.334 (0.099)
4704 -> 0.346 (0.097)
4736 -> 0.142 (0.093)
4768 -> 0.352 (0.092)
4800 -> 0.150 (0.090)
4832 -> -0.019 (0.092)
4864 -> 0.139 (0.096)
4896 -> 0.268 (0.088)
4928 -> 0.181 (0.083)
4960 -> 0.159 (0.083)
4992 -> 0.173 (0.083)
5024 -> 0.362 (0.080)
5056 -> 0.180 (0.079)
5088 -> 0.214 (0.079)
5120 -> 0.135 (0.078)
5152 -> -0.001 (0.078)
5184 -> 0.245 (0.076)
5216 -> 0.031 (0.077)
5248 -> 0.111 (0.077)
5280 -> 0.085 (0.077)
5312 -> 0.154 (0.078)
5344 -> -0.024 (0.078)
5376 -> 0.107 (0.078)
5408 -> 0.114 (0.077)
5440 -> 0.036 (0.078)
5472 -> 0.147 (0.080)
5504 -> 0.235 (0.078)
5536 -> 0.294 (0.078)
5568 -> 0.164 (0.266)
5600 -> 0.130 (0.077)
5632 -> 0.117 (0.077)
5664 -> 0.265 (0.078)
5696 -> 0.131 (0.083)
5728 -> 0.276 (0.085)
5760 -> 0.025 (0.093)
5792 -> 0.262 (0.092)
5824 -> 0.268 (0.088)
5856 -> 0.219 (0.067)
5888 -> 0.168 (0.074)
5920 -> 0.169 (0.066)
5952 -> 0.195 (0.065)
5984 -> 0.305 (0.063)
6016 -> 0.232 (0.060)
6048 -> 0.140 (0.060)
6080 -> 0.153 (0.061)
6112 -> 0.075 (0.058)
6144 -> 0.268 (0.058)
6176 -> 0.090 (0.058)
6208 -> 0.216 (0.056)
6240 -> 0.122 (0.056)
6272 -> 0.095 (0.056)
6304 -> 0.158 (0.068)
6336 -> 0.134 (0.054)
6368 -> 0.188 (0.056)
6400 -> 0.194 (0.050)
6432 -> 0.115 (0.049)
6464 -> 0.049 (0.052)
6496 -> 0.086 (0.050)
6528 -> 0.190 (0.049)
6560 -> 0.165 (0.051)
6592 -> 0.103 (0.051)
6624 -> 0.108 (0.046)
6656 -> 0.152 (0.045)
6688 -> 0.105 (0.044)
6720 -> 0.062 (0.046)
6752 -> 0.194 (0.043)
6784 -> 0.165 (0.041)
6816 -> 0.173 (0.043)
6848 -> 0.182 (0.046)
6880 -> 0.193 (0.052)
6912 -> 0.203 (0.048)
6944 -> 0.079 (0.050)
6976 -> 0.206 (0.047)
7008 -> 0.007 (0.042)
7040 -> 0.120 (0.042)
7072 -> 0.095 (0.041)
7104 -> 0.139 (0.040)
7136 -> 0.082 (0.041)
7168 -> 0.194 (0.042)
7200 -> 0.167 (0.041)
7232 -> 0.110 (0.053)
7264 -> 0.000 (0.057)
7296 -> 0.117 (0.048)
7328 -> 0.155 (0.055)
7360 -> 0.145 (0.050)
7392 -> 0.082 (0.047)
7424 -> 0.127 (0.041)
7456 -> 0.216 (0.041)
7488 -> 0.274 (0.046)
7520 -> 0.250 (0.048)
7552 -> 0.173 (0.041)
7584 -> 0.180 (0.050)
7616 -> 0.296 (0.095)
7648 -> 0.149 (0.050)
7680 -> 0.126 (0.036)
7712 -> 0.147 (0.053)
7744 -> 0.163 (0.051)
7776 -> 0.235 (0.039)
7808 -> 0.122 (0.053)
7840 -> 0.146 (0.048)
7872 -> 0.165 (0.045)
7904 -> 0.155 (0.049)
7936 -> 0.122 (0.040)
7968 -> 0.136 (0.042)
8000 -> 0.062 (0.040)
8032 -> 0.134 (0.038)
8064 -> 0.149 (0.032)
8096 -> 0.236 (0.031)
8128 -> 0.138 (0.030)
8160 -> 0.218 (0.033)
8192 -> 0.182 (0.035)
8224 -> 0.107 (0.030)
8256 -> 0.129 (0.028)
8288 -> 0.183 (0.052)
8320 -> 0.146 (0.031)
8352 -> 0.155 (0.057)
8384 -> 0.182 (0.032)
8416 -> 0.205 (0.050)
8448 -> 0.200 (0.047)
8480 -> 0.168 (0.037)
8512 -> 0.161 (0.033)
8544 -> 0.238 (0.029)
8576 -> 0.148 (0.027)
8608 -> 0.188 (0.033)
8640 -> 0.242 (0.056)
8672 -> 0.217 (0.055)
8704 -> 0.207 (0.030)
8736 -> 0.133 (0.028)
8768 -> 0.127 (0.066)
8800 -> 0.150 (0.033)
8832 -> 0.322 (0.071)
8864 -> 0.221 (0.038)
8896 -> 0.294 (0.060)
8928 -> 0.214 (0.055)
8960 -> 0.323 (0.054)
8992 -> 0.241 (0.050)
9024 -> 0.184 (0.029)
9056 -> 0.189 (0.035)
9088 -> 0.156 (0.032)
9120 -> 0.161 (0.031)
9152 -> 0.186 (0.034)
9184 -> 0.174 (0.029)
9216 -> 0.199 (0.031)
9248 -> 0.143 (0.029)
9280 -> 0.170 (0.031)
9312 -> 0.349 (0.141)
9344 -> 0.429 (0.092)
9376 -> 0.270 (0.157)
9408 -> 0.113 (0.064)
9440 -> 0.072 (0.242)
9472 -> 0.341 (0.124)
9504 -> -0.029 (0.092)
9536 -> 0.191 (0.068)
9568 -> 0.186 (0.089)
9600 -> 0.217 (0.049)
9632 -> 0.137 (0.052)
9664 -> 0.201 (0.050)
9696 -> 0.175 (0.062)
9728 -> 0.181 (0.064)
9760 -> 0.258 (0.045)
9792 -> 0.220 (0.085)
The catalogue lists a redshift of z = 1.01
